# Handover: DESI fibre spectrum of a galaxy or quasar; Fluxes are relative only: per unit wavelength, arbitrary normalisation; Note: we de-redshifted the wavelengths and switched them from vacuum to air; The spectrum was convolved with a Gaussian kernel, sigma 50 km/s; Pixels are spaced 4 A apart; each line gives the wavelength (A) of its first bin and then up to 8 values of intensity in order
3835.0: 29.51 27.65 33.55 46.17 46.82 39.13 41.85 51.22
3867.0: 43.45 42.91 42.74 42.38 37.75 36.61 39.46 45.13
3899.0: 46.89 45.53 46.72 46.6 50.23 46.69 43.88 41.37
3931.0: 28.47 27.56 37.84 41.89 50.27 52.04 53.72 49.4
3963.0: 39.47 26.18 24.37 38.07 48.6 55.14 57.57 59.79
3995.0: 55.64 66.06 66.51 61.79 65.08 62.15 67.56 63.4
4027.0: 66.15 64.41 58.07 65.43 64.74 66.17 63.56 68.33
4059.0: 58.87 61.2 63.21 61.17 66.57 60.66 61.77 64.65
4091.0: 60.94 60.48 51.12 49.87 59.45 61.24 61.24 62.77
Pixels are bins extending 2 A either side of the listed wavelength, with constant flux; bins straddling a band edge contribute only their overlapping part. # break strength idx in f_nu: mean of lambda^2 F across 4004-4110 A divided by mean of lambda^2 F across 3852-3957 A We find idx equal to 1.6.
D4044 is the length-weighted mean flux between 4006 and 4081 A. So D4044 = 63.6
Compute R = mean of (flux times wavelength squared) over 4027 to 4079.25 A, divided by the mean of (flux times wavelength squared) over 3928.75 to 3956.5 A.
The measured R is 1.6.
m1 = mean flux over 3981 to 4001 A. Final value 58.8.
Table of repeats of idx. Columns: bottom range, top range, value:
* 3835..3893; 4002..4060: 1.73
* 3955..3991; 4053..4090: 1.50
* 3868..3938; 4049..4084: 1.63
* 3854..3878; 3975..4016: 1.44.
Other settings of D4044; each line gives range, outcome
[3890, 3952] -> 43.1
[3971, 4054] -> 60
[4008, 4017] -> 63.4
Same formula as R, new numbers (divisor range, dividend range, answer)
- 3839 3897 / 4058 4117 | 1.62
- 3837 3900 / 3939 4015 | 1.29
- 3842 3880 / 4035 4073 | 1.61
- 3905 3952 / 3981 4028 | 1.52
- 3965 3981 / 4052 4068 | 1.91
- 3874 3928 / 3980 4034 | 1.50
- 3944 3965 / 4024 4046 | 1.37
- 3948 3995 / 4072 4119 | 1.37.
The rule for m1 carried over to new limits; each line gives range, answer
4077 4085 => 61.2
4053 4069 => 62.9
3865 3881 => 42.9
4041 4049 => 65.5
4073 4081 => 63.6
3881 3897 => 39.7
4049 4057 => 65.9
